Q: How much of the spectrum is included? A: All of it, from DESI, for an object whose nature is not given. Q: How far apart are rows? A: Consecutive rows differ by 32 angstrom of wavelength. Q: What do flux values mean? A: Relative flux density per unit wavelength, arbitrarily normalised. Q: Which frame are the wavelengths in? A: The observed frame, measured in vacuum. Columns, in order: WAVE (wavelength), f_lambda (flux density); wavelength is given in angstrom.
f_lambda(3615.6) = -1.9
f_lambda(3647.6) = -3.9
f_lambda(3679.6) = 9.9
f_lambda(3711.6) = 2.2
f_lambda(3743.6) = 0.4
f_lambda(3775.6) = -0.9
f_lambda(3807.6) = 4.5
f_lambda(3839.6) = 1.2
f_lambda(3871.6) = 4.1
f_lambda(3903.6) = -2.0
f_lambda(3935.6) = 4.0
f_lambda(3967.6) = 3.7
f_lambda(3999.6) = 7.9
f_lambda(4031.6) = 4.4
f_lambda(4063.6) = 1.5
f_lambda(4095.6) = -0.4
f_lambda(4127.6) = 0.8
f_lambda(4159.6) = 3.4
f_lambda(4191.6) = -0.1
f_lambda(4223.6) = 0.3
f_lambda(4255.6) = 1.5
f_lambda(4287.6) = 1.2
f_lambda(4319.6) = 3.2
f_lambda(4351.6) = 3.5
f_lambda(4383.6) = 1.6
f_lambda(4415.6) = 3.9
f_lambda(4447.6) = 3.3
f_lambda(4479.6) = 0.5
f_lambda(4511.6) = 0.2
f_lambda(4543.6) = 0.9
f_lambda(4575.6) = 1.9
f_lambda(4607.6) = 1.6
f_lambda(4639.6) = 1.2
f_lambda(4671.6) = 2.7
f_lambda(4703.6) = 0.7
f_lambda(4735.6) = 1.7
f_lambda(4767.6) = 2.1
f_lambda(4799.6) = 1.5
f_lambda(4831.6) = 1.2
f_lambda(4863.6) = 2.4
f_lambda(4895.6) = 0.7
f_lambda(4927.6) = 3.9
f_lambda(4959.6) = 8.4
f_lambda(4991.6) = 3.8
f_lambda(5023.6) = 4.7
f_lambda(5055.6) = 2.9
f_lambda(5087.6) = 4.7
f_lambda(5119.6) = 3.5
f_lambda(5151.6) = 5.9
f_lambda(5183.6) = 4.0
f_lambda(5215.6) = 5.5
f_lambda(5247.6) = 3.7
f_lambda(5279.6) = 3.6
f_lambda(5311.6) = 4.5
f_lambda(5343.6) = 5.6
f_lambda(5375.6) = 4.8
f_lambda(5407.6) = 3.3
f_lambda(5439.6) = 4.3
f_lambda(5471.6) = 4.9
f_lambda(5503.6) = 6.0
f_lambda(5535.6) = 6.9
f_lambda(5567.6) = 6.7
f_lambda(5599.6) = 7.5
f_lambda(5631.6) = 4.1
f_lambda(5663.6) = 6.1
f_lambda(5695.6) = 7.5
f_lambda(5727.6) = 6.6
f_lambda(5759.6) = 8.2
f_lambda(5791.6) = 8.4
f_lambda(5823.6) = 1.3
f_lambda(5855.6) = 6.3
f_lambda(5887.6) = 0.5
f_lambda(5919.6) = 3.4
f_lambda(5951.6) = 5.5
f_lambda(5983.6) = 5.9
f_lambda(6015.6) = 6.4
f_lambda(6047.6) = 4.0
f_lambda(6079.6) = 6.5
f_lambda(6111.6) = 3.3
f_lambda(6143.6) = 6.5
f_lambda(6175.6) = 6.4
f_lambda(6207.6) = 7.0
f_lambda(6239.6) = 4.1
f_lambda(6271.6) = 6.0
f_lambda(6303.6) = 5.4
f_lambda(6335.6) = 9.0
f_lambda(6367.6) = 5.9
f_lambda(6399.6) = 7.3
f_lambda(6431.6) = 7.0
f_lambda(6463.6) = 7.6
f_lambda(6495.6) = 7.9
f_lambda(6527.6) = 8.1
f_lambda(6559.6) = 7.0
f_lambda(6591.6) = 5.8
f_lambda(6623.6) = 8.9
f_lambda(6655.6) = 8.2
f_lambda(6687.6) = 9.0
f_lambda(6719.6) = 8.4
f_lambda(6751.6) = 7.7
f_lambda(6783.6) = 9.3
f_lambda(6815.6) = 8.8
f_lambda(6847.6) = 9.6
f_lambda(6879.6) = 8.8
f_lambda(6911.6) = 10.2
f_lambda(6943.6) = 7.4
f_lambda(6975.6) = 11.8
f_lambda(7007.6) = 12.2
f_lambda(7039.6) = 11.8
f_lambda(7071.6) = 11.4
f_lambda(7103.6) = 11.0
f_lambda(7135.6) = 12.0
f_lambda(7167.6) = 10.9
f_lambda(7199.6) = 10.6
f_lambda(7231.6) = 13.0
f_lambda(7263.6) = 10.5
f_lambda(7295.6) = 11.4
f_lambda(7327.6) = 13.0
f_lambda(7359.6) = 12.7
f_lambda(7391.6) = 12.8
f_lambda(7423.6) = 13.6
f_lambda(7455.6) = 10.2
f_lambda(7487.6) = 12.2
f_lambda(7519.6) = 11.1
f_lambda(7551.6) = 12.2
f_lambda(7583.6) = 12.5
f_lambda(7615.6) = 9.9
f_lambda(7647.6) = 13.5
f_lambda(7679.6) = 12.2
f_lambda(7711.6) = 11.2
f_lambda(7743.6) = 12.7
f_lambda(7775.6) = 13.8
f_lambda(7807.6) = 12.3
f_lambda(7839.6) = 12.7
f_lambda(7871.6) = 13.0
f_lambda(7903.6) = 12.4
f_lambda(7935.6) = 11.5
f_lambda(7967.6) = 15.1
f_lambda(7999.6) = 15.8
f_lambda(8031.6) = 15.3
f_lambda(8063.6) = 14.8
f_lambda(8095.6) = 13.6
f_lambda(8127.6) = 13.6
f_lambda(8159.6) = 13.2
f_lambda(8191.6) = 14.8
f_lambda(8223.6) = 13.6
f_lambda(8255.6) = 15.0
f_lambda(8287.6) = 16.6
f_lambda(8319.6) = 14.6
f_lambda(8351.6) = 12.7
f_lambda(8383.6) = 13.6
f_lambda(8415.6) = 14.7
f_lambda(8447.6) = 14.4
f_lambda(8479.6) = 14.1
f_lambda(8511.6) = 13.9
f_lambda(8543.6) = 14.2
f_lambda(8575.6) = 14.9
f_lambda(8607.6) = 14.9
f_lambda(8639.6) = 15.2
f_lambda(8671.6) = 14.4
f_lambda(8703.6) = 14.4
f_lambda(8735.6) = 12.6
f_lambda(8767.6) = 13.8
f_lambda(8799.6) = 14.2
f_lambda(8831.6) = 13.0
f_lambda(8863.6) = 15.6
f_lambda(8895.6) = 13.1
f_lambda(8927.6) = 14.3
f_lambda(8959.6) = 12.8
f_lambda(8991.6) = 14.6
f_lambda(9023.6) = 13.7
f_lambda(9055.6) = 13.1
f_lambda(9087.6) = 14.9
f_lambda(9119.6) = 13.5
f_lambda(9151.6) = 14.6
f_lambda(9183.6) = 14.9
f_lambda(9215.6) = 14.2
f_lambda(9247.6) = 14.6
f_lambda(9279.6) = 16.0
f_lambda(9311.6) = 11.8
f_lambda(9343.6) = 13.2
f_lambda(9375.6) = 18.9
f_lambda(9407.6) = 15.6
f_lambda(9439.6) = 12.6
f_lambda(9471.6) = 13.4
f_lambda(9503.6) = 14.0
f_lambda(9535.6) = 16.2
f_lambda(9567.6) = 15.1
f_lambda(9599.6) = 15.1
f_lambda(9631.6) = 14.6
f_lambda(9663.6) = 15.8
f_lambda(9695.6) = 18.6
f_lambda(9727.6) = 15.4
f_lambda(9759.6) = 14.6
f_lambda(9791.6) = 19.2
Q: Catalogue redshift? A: 0.75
